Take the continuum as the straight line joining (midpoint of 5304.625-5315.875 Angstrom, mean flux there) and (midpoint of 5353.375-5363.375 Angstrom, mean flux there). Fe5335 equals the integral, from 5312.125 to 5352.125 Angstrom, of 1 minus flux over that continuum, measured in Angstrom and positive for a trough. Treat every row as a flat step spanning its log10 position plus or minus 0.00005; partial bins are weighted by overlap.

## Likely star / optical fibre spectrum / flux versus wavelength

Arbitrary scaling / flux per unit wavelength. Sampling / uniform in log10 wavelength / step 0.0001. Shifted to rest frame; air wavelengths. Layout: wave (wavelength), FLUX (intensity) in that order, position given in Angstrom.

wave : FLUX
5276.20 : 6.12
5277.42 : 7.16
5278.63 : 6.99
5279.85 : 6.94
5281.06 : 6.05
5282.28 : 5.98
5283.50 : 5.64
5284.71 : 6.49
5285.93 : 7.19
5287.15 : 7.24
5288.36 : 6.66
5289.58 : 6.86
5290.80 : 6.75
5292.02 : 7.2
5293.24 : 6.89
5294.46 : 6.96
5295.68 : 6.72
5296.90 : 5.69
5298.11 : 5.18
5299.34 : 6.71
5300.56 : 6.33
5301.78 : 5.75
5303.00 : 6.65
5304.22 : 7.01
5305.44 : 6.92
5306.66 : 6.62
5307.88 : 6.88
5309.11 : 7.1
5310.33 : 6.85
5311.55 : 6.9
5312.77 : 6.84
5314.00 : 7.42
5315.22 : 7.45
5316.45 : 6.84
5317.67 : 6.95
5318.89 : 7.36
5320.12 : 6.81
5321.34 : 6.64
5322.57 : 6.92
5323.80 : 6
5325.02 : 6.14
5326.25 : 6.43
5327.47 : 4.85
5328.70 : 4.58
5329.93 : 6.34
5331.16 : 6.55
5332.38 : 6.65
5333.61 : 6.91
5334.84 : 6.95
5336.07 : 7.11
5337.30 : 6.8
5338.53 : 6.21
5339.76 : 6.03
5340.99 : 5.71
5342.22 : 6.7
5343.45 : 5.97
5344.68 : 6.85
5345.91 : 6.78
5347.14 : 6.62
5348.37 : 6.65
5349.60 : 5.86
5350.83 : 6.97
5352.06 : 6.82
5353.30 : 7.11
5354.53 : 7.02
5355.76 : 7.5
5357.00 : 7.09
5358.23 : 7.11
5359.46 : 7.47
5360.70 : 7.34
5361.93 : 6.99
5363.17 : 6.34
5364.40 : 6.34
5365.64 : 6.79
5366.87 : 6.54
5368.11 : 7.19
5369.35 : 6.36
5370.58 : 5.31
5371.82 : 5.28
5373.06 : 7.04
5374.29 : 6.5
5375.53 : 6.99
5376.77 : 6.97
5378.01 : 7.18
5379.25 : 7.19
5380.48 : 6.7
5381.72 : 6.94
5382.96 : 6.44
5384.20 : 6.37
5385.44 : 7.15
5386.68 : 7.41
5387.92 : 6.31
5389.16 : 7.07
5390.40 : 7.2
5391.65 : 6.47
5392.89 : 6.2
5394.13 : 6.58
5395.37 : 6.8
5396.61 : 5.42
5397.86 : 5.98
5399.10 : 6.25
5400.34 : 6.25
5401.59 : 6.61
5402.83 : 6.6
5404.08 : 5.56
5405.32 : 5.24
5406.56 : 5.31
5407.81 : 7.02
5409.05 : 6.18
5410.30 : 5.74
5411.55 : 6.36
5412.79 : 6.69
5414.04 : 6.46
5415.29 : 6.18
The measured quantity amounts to 3.0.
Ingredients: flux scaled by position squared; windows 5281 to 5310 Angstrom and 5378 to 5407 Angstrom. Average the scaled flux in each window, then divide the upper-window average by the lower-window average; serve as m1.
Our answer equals 1.02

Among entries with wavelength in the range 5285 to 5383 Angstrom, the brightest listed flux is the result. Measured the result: 7.5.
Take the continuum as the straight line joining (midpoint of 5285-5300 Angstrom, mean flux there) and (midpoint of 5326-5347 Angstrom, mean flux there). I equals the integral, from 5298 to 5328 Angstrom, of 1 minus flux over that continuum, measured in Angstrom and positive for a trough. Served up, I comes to -0.7 Angstrom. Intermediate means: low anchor 6.66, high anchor 6.32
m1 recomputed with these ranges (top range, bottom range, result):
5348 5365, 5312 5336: 1.06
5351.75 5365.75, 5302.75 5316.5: 1.02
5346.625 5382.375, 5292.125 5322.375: 1.03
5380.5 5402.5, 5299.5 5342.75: 1.02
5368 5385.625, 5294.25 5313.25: 1.04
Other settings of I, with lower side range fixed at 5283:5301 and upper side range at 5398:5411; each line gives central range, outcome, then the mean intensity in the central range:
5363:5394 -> -2.3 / 6.66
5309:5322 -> -1.1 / 7.01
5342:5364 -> -1.9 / 6.84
